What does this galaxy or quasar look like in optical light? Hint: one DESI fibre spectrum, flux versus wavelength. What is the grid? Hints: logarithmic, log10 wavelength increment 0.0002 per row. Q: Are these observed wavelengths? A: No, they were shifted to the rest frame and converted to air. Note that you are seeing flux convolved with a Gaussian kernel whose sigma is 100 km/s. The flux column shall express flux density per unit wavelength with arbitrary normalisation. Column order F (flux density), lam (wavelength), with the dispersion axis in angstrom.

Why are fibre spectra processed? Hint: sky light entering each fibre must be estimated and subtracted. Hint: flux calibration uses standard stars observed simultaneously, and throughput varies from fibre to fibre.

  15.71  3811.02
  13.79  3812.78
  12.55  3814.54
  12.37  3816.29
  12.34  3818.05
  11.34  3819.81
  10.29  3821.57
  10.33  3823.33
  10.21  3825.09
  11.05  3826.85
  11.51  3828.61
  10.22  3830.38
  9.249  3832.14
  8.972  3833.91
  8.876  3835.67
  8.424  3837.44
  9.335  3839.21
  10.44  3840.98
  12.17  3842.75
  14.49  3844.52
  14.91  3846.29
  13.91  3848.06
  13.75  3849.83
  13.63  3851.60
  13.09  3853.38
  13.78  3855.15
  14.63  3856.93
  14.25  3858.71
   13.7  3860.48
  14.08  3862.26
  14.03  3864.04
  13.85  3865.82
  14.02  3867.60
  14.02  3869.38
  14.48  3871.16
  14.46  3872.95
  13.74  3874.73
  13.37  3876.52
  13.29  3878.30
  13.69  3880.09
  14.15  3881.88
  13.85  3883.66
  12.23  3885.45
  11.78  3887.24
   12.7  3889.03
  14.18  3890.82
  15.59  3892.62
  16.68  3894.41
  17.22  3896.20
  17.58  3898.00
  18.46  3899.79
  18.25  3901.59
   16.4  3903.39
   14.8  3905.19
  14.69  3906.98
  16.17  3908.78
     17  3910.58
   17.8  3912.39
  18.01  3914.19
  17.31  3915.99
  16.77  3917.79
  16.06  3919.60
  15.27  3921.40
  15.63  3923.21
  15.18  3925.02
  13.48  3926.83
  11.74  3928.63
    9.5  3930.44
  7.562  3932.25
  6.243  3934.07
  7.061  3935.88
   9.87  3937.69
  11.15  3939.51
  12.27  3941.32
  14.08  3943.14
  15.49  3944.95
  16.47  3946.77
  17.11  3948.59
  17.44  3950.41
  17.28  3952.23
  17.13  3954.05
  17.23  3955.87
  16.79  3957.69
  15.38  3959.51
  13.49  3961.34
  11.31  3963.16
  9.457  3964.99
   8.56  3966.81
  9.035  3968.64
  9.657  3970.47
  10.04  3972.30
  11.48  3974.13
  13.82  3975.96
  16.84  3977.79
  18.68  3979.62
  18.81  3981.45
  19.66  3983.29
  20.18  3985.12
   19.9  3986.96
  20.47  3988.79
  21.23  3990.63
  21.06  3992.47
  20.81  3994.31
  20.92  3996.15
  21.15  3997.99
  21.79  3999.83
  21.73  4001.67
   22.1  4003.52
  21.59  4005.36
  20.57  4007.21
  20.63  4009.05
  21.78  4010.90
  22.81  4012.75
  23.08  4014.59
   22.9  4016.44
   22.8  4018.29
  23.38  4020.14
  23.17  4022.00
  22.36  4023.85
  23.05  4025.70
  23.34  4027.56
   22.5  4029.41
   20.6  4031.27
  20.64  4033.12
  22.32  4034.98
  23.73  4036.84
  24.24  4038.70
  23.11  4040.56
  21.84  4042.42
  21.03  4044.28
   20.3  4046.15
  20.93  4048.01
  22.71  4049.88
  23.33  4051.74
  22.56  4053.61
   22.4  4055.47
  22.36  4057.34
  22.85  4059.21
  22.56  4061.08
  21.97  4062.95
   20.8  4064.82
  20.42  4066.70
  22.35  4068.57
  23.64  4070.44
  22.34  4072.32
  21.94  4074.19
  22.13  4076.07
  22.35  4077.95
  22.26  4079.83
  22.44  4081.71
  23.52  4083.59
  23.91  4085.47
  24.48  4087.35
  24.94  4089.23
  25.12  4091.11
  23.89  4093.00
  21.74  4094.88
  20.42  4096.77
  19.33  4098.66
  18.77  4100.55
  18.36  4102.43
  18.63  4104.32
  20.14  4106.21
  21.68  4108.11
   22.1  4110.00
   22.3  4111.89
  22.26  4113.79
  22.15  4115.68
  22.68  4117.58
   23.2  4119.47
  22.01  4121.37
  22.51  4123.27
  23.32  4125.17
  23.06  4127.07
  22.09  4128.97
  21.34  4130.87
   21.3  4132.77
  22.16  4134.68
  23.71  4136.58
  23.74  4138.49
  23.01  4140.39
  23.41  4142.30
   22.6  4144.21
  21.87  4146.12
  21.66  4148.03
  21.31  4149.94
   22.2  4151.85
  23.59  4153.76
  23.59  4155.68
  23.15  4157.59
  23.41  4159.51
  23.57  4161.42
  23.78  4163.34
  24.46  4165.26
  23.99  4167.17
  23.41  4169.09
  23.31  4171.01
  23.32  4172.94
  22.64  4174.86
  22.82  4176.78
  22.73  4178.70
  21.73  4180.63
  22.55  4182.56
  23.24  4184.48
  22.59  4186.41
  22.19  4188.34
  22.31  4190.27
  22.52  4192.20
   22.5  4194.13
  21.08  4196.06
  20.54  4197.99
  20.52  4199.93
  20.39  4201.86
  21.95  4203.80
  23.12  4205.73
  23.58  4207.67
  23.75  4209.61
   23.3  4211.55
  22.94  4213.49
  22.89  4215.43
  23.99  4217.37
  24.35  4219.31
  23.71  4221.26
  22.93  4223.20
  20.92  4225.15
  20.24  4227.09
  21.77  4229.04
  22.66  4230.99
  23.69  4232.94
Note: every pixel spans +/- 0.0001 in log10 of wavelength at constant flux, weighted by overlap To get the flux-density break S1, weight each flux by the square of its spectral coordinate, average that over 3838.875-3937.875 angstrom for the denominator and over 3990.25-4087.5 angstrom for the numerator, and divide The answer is 1.7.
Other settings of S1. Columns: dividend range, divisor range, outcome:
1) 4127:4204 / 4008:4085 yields 1.07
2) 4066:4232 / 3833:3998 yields 1.74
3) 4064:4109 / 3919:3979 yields 1.80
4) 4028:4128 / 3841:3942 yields 1.73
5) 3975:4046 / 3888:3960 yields 1.50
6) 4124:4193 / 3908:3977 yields 1.87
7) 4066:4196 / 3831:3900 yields 1.91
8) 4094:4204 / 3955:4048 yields 1.23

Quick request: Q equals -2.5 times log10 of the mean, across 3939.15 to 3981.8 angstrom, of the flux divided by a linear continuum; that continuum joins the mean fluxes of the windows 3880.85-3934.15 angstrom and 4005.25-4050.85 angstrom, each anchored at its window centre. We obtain 0.27 mag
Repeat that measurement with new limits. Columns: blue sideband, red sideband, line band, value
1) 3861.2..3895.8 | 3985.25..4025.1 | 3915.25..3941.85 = 0.34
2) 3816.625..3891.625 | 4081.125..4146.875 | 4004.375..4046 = -0.18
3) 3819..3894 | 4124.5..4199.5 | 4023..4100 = -0.16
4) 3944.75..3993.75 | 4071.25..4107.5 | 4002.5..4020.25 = -0.23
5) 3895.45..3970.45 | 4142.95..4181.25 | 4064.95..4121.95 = -0.09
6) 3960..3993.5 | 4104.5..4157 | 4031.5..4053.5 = -0.21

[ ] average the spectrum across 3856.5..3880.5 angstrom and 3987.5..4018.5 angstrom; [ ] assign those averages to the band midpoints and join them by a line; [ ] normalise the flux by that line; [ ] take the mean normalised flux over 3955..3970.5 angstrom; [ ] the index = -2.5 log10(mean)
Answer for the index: 0.47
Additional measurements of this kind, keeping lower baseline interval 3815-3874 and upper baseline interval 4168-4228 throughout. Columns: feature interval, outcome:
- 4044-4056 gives -0.20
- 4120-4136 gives -0.09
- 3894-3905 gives -0.24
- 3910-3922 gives -0.18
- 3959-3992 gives 0.08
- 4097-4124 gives -0.06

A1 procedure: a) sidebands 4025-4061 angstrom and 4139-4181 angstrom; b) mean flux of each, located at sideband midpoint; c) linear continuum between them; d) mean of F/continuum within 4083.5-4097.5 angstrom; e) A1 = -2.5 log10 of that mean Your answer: -0.05 mag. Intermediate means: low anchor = 22.3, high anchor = 23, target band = 23.6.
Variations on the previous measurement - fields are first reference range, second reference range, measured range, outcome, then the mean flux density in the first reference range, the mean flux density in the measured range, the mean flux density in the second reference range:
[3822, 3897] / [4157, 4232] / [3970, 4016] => -0.15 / 12.9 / 19.4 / 22.7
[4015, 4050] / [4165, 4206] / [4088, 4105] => 0.05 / 22.4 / 21.3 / 22.4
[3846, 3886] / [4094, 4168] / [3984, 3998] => -0.16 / 13.9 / 20.7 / 22.2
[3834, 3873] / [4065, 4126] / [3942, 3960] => 0.02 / 13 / 16.4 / 22.1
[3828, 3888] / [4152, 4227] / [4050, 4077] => -0.17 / 12.8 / 22.3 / 22.8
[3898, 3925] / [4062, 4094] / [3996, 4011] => -0.07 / 16.6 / 21.4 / 22.9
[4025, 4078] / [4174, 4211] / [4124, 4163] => -0.02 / 22.2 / 22.7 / 22.3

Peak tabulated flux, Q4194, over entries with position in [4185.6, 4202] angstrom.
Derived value 22.59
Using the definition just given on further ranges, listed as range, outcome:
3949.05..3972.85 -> 17.44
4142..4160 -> 23.59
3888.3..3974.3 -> 18.46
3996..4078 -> 24.24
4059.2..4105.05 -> 25.12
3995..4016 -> 23.08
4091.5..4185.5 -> 24.46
